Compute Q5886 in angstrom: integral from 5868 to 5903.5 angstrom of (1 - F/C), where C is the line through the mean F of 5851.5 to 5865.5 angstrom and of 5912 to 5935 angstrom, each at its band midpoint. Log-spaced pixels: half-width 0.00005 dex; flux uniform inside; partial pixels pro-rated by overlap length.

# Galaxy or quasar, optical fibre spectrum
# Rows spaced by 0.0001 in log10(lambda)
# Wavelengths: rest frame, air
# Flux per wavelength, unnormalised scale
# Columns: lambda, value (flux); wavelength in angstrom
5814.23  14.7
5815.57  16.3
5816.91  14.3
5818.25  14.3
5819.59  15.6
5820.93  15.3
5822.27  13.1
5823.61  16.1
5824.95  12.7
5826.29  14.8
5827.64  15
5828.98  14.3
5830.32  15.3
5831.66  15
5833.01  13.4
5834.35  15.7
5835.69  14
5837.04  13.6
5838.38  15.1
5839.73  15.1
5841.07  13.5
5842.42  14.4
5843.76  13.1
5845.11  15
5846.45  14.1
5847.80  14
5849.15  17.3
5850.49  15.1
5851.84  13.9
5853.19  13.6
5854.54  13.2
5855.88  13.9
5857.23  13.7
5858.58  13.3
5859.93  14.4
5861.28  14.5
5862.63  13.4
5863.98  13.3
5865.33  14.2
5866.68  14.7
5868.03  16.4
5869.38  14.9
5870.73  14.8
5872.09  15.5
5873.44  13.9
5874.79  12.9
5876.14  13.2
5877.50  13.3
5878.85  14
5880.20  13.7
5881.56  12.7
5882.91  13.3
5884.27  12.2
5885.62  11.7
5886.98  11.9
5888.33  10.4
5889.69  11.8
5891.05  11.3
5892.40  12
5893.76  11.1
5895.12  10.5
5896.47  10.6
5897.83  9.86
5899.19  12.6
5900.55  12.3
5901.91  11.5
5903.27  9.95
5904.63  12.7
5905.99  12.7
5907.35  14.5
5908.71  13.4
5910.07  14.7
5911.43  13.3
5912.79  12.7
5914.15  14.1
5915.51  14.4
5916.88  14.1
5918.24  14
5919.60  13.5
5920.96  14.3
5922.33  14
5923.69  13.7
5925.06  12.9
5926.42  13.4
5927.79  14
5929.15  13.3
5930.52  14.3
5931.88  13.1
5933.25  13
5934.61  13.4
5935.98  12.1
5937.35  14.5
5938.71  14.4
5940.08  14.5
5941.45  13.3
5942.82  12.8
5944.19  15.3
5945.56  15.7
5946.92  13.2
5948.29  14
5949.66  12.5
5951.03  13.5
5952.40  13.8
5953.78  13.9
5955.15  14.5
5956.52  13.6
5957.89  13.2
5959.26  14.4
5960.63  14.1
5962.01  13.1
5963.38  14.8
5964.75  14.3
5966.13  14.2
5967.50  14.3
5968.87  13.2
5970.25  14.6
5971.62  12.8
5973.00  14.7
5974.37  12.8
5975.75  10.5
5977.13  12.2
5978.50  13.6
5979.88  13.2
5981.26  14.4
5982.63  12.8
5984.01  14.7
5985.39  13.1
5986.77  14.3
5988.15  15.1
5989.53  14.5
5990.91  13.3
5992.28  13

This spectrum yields 3.2 angstrom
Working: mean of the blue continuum 13.7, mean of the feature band 12.5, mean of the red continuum 13.7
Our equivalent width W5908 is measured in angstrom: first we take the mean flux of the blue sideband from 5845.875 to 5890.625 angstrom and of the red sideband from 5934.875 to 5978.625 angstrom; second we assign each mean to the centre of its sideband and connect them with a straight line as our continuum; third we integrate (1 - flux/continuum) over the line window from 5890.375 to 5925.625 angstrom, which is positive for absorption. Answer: 2.5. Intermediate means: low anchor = 13.7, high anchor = 13.7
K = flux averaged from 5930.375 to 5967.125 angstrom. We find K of 13.8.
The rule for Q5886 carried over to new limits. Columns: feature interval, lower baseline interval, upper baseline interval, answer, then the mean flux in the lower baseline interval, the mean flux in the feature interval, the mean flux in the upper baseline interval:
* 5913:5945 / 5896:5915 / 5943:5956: -1.1 angstrom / 12.5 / 13.7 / 14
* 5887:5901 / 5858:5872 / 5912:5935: 2.8 angstrom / 14.4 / 11.3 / 13.7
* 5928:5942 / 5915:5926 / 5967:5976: 0.1 angstrom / 13.8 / 13.6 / 13.4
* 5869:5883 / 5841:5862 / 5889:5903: -1.4 angstrom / 14.2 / 13.8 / 11.3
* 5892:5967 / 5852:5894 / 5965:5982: 0.2 angstrom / 13.4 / 13.3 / 13.4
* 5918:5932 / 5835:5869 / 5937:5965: 0.3 angstrom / 14.3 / 13.7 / 14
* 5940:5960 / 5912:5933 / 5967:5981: -0.6 angstrom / 13.7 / 13.9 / 13.2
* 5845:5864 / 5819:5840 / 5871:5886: -0.3 angstrom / 14.6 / 14.2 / 13.4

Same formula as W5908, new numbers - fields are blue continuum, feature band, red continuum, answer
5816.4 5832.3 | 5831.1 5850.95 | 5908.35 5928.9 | -0.1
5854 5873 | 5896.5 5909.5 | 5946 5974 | 1.8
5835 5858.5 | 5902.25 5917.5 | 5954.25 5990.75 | 0.8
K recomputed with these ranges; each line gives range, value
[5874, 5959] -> 13.1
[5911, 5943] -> 13.6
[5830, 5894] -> 13.8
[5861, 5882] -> 14.1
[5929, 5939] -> 13.5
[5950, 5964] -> 13.8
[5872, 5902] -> 12.2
